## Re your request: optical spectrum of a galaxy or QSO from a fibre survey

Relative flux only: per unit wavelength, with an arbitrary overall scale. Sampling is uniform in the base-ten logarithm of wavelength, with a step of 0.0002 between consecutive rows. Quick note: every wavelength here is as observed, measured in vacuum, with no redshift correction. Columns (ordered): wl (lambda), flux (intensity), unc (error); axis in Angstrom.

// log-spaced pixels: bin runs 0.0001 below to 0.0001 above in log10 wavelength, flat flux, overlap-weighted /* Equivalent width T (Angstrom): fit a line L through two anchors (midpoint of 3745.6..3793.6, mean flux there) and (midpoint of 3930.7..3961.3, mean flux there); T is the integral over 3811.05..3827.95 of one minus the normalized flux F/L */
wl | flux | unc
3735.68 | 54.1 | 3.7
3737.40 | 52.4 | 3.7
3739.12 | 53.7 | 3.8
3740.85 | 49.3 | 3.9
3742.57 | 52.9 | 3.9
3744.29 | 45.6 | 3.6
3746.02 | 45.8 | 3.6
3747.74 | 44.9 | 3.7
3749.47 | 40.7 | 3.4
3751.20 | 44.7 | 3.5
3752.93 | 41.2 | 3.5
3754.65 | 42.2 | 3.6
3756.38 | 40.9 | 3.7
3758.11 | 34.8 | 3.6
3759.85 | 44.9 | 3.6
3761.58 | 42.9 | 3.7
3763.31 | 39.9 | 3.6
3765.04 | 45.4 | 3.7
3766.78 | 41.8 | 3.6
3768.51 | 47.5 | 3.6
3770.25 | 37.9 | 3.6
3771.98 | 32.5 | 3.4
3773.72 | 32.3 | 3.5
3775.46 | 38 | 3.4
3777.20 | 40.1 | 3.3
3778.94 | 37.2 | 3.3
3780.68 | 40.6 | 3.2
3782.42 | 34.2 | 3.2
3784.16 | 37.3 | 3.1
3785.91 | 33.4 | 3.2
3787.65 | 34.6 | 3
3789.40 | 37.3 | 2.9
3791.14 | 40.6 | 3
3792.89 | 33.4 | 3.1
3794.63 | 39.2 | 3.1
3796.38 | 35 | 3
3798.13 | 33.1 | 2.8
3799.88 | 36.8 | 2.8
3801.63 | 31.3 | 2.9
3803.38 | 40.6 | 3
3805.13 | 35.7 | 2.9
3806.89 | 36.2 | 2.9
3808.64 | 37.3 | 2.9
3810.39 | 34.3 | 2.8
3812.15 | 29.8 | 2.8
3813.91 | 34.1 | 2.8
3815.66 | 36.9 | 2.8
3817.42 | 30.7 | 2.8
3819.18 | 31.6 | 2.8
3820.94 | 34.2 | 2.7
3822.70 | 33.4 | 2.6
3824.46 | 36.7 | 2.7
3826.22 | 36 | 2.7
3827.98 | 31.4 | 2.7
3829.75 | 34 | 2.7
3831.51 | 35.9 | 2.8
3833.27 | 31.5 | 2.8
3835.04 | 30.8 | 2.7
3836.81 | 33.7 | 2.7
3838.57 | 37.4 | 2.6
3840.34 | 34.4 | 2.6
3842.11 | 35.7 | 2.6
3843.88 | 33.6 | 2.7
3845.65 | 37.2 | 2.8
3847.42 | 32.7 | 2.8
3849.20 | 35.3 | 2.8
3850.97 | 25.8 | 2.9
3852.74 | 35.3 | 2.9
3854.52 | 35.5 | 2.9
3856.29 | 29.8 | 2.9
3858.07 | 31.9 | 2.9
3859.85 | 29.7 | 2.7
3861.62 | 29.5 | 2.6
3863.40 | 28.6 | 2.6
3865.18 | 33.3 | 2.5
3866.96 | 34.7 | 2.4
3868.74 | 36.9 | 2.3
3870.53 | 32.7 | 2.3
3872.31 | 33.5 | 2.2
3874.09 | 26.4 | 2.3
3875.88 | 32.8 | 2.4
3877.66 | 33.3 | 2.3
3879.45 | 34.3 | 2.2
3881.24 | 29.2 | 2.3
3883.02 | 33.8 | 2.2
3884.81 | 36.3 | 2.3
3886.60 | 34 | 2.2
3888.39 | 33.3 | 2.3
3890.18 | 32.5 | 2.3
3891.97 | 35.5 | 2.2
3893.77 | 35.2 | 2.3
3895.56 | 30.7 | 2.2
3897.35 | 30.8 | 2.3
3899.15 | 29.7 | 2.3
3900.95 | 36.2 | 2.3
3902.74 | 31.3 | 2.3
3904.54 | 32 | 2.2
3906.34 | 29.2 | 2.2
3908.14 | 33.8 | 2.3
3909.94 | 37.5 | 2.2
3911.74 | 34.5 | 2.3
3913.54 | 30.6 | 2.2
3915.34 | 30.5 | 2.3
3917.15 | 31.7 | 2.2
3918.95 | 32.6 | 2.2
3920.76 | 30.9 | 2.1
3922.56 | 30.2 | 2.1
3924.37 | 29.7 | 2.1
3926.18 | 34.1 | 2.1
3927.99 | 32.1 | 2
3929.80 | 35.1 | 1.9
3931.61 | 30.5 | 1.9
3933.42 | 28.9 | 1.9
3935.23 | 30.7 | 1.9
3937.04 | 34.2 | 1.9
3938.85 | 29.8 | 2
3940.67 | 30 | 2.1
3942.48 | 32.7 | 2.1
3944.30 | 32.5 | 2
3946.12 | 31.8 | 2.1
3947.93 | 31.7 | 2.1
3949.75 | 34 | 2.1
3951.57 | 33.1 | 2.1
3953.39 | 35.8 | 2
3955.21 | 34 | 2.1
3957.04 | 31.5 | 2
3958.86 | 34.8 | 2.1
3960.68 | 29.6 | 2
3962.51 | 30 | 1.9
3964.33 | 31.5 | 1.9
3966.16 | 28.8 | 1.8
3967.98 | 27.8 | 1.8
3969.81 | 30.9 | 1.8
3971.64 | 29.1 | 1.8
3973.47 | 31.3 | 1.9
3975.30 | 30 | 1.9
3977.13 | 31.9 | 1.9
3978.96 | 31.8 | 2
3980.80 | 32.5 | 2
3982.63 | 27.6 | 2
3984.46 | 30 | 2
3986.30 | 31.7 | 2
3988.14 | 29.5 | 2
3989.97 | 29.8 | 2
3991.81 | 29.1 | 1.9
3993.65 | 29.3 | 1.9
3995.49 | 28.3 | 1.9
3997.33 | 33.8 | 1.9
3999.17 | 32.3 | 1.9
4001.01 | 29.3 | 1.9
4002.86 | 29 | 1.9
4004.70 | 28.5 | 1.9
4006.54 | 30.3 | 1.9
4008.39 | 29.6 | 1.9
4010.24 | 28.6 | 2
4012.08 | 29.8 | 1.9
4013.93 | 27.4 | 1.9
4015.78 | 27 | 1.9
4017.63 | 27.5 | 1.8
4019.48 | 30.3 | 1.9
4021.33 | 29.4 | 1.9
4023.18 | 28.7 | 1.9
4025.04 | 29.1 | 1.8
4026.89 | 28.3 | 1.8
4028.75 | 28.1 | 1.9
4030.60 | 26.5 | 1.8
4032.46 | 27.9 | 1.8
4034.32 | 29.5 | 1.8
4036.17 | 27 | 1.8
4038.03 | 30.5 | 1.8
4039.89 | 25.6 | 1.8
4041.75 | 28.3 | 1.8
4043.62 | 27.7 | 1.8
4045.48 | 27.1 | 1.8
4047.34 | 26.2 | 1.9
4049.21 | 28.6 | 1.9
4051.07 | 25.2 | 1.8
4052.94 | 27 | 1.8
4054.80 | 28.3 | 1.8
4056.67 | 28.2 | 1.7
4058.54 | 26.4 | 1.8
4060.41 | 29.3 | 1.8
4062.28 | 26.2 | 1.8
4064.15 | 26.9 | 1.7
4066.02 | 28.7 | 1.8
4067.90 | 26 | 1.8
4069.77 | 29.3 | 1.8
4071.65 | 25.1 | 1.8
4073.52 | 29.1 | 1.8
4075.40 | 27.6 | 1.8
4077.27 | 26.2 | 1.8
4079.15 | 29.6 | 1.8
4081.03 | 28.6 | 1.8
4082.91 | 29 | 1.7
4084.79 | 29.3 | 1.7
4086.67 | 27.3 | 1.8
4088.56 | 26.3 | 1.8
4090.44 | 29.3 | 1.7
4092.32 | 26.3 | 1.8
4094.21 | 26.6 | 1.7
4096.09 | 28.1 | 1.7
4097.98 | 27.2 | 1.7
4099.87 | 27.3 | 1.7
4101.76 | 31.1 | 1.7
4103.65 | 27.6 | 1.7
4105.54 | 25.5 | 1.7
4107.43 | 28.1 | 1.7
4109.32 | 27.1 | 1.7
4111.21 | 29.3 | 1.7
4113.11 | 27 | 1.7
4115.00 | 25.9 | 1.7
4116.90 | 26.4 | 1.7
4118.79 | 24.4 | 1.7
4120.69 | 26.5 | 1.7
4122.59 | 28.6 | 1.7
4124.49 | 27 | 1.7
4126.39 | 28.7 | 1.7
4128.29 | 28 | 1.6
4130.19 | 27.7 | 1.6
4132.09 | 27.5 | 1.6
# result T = 1.71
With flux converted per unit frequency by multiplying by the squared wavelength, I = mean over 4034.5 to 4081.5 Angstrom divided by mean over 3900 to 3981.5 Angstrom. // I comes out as 0.92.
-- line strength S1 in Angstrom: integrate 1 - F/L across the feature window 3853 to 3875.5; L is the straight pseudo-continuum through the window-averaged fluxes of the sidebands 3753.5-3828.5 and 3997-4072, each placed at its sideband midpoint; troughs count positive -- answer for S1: 1.5 Angstrom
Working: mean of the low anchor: 36.9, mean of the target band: 32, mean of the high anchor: 28.2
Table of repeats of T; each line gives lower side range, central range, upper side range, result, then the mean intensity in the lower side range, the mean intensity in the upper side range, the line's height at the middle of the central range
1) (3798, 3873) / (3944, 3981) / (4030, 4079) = -1.82 Angstrom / 33.7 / 27.5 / 30.1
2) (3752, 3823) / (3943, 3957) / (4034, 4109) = -0.64 Angstrom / 37.1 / 27.7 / 31.7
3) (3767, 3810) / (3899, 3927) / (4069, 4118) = 0.74 Angstrom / 36.8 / 27.7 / 33.1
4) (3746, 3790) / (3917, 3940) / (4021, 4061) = 0.79 Angstrom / 39.6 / 27.8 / 32.7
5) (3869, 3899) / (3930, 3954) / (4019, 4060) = -0.83 Angstrom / 32.8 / 27.9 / 31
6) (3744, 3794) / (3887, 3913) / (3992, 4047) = 0.73 Angstrom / 39.7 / 28.8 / 34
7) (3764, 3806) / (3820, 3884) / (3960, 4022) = 3.32 Angstrom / 37.3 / 29.8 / 34.9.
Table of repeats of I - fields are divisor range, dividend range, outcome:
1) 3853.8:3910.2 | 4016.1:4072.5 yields 0.92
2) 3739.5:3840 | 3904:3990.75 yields 0.91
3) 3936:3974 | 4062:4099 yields 0.93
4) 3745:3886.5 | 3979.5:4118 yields 0.89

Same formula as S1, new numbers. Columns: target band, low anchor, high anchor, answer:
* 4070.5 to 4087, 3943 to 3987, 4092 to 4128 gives 0.11 Angstrom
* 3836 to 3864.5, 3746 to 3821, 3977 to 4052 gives 1.90 Angstrom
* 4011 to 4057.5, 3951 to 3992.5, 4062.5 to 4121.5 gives 1.89 Angstrom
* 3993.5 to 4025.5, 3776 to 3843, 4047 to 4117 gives 0.28 Angstrom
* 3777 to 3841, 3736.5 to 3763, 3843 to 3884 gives 5.54 Angstrom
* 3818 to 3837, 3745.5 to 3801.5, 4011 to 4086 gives 1.69 Angstrom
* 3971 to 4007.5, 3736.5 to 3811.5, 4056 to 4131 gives 1.55 Angstrom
